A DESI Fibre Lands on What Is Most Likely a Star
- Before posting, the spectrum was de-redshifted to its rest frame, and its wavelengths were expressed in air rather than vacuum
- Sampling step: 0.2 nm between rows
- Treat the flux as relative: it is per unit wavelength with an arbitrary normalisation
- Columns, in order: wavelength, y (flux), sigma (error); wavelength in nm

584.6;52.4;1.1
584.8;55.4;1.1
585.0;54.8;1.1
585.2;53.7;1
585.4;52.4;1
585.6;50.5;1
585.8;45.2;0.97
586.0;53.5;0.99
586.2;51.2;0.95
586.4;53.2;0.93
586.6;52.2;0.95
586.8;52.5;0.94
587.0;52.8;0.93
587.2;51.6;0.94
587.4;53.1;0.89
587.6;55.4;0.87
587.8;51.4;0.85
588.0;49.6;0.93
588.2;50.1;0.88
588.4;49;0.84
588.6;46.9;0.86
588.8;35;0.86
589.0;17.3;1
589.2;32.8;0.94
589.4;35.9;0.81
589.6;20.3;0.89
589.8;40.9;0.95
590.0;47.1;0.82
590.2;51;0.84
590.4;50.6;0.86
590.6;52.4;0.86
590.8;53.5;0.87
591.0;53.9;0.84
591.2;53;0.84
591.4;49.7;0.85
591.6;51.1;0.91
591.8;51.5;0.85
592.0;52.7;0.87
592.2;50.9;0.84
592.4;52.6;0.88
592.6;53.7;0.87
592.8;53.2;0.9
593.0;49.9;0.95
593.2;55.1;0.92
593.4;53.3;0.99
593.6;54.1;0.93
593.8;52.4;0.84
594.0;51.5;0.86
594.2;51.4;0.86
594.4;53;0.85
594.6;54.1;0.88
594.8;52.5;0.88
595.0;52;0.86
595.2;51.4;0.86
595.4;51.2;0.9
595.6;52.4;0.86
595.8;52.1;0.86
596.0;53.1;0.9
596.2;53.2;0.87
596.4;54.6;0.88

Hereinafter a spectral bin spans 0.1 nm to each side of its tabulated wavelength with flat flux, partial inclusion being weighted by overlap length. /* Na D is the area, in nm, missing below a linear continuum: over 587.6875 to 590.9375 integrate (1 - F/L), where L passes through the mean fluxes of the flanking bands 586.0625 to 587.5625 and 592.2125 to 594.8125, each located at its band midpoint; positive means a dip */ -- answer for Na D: 0.60 nm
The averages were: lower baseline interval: 52.5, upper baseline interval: 52.8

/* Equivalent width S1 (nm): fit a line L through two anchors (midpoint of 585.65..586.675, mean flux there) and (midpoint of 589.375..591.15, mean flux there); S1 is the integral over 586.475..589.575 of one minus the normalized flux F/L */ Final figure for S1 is 0.23 nm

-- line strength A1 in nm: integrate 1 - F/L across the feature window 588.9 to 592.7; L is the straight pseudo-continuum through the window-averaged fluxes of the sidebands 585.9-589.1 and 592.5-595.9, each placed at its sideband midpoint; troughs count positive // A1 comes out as 0.36 nm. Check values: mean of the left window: 48.4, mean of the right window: 52.5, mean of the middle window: 45.8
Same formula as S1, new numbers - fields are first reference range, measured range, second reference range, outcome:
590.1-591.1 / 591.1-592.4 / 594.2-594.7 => 0.024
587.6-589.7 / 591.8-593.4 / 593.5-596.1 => -0.159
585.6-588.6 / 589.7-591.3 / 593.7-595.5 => 0.043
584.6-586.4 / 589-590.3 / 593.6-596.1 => 0.394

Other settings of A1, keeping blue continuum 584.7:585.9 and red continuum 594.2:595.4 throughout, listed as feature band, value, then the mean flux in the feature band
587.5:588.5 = 0.019 nm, 51.1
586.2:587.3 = -0.006 nm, 52.3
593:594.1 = -0.013 nm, 53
